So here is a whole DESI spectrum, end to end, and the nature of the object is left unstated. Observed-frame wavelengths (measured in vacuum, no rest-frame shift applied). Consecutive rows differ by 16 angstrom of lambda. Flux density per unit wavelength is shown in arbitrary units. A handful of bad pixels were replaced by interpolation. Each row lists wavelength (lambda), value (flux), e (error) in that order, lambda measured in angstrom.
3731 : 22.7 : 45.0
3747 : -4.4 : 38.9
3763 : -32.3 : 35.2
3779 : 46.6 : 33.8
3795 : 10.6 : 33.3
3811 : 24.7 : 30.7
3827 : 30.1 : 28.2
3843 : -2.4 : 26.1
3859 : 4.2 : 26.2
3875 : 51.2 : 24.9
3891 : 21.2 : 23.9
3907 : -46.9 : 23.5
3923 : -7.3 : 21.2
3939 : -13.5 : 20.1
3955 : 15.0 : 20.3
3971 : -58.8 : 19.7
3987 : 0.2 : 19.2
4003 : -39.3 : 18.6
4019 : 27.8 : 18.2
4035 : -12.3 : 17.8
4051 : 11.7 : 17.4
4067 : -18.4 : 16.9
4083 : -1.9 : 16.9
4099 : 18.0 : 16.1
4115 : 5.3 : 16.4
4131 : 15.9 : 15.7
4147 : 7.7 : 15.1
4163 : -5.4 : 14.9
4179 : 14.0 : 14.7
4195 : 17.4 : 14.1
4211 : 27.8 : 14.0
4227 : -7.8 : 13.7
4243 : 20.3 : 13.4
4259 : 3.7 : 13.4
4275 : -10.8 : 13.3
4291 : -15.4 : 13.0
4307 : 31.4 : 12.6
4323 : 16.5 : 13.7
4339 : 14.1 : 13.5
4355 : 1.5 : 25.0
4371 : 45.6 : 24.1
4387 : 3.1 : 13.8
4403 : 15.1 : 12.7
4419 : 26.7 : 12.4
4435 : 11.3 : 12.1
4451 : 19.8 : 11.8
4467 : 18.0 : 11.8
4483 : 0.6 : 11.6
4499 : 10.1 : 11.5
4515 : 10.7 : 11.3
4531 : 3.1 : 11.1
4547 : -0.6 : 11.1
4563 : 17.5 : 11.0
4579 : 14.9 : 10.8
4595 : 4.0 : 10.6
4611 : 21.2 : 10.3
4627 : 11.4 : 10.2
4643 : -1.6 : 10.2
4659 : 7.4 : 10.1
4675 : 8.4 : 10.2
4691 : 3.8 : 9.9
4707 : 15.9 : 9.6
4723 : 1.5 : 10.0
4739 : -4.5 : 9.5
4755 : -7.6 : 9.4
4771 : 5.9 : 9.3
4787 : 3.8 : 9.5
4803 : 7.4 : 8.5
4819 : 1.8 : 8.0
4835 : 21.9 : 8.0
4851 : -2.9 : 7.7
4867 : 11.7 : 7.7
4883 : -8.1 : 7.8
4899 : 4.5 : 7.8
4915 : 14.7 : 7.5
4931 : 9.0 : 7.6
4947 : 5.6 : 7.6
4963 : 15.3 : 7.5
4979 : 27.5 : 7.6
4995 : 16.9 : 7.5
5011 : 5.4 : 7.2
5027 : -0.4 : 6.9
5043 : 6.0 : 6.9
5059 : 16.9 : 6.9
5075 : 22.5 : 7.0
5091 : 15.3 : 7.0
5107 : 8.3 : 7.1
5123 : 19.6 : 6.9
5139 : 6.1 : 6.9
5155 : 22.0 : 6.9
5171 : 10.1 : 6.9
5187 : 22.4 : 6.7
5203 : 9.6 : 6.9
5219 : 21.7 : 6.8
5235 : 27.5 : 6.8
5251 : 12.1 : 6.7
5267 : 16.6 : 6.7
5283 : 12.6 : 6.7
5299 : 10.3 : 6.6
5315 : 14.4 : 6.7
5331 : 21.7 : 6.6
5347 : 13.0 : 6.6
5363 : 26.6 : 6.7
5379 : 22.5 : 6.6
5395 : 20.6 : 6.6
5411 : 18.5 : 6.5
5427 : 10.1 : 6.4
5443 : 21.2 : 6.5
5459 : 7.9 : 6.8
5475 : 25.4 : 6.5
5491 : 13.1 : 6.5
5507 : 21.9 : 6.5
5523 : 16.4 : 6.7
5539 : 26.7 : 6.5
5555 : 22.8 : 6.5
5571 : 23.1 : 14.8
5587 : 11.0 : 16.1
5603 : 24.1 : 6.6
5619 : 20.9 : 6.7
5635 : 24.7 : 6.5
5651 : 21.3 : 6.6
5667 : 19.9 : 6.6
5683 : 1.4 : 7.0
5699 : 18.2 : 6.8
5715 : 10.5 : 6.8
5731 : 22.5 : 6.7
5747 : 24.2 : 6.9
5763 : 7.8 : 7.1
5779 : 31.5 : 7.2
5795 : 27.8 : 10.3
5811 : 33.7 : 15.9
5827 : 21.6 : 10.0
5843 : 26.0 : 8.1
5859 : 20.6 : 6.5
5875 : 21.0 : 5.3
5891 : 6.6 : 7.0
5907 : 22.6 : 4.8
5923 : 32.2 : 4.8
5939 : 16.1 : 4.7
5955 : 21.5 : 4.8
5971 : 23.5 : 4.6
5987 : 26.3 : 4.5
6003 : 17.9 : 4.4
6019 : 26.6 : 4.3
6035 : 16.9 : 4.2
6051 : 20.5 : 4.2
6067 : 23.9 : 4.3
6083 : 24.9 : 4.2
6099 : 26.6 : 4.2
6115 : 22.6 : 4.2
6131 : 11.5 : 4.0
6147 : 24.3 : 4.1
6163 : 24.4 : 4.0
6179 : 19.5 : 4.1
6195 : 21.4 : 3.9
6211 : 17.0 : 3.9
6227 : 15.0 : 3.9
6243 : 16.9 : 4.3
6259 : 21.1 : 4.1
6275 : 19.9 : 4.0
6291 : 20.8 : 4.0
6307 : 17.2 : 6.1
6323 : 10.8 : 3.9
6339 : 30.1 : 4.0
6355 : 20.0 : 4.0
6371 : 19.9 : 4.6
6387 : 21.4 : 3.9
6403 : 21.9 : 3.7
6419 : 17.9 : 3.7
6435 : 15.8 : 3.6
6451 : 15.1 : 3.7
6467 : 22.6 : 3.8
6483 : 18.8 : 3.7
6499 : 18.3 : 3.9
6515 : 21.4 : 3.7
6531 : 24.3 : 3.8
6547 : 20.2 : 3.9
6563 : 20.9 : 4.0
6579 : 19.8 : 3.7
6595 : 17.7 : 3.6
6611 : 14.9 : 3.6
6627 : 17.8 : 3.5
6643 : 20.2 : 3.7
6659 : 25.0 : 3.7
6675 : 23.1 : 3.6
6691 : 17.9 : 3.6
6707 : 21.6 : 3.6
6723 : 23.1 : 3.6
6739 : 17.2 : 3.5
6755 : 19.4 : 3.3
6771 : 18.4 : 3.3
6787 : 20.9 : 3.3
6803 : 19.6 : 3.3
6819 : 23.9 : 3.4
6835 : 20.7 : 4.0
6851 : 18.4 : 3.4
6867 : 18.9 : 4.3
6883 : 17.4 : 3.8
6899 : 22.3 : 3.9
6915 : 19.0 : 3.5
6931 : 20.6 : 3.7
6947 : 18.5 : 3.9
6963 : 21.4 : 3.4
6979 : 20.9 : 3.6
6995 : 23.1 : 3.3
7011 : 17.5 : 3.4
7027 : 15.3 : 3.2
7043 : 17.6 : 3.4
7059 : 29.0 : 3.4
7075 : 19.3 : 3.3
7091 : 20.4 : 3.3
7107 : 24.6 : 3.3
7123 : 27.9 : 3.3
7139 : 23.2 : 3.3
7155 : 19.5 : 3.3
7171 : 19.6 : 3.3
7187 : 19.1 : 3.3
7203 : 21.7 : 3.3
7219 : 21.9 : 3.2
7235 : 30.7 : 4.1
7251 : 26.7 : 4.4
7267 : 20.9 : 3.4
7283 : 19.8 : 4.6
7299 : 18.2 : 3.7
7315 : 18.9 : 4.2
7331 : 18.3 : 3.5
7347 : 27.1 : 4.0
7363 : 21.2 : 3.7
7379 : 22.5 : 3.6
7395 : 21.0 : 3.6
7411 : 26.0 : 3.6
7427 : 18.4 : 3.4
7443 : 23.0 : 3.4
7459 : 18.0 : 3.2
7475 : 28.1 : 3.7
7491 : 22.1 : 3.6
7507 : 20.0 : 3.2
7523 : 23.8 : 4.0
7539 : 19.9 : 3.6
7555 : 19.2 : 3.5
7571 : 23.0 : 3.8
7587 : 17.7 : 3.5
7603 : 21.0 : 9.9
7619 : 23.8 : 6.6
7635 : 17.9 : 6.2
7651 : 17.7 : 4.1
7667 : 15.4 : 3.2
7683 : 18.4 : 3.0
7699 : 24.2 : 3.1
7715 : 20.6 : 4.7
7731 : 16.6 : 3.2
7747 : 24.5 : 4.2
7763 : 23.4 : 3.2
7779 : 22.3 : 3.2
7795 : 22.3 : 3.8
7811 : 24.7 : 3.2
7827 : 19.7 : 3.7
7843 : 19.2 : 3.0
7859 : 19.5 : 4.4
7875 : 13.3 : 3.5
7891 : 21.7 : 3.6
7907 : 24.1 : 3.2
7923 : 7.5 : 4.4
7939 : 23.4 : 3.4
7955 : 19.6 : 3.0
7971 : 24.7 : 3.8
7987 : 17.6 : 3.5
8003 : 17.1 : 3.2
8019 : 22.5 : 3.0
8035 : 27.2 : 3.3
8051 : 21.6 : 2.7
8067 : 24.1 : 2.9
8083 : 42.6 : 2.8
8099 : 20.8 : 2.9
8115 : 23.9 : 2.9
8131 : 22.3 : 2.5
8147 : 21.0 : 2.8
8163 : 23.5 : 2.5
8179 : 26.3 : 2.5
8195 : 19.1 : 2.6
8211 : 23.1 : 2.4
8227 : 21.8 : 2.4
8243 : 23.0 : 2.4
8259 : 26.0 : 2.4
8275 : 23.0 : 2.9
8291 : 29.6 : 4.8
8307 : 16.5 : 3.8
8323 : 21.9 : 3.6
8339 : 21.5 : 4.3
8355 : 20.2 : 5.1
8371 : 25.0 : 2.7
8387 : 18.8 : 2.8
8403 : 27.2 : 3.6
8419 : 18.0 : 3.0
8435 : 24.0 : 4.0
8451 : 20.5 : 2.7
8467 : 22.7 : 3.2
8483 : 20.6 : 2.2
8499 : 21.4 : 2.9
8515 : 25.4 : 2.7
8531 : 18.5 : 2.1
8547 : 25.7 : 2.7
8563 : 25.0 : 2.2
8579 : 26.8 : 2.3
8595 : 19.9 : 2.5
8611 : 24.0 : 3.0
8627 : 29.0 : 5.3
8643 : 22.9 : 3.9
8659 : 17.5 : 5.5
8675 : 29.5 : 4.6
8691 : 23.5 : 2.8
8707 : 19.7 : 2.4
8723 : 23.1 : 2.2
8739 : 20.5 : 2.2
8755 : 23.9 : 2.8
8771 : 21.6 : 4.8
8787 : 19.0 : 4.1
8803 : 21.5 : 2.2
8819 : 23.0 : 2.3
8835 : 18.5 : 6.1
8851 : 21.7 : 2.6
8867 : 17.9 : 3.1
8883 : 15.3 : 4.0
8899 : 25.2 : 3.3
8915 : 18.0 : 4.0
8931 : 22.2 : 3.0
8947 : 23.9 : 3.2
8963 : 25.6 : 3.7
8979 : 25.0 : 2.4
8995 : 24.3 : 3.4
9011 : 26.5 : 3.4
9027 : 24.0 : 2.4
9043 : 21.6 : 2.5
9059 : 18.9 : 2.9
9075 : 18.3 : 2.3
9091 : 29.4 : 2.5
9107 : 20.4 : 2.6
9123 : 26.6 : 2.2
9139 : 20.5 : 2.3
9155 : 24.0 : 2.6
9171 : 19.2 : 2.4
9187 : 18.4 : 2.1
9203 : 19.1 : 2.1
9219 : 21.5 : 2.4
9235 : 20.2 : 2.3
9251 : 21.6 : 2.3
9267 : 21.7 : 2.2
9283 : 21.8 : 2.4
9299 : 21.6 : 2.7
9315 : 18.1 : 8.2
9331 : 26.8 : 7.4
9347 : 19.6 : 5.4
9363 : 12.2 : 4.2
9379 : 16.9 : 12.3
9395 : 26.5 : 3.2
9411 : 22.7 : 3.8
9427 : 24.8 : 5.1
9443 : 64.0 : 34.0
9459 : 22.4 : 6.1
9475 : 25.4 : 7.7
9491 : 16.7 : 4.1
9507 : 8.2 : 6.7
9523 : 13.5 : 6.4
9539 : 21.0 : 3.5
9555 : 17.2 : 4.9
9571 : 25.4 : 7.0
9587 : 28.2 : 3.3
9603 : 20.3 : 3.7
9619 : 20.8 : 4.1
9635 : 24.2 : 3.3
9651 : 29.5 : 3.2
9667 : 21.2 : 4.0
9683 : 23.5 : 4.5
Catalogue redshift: 0.23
